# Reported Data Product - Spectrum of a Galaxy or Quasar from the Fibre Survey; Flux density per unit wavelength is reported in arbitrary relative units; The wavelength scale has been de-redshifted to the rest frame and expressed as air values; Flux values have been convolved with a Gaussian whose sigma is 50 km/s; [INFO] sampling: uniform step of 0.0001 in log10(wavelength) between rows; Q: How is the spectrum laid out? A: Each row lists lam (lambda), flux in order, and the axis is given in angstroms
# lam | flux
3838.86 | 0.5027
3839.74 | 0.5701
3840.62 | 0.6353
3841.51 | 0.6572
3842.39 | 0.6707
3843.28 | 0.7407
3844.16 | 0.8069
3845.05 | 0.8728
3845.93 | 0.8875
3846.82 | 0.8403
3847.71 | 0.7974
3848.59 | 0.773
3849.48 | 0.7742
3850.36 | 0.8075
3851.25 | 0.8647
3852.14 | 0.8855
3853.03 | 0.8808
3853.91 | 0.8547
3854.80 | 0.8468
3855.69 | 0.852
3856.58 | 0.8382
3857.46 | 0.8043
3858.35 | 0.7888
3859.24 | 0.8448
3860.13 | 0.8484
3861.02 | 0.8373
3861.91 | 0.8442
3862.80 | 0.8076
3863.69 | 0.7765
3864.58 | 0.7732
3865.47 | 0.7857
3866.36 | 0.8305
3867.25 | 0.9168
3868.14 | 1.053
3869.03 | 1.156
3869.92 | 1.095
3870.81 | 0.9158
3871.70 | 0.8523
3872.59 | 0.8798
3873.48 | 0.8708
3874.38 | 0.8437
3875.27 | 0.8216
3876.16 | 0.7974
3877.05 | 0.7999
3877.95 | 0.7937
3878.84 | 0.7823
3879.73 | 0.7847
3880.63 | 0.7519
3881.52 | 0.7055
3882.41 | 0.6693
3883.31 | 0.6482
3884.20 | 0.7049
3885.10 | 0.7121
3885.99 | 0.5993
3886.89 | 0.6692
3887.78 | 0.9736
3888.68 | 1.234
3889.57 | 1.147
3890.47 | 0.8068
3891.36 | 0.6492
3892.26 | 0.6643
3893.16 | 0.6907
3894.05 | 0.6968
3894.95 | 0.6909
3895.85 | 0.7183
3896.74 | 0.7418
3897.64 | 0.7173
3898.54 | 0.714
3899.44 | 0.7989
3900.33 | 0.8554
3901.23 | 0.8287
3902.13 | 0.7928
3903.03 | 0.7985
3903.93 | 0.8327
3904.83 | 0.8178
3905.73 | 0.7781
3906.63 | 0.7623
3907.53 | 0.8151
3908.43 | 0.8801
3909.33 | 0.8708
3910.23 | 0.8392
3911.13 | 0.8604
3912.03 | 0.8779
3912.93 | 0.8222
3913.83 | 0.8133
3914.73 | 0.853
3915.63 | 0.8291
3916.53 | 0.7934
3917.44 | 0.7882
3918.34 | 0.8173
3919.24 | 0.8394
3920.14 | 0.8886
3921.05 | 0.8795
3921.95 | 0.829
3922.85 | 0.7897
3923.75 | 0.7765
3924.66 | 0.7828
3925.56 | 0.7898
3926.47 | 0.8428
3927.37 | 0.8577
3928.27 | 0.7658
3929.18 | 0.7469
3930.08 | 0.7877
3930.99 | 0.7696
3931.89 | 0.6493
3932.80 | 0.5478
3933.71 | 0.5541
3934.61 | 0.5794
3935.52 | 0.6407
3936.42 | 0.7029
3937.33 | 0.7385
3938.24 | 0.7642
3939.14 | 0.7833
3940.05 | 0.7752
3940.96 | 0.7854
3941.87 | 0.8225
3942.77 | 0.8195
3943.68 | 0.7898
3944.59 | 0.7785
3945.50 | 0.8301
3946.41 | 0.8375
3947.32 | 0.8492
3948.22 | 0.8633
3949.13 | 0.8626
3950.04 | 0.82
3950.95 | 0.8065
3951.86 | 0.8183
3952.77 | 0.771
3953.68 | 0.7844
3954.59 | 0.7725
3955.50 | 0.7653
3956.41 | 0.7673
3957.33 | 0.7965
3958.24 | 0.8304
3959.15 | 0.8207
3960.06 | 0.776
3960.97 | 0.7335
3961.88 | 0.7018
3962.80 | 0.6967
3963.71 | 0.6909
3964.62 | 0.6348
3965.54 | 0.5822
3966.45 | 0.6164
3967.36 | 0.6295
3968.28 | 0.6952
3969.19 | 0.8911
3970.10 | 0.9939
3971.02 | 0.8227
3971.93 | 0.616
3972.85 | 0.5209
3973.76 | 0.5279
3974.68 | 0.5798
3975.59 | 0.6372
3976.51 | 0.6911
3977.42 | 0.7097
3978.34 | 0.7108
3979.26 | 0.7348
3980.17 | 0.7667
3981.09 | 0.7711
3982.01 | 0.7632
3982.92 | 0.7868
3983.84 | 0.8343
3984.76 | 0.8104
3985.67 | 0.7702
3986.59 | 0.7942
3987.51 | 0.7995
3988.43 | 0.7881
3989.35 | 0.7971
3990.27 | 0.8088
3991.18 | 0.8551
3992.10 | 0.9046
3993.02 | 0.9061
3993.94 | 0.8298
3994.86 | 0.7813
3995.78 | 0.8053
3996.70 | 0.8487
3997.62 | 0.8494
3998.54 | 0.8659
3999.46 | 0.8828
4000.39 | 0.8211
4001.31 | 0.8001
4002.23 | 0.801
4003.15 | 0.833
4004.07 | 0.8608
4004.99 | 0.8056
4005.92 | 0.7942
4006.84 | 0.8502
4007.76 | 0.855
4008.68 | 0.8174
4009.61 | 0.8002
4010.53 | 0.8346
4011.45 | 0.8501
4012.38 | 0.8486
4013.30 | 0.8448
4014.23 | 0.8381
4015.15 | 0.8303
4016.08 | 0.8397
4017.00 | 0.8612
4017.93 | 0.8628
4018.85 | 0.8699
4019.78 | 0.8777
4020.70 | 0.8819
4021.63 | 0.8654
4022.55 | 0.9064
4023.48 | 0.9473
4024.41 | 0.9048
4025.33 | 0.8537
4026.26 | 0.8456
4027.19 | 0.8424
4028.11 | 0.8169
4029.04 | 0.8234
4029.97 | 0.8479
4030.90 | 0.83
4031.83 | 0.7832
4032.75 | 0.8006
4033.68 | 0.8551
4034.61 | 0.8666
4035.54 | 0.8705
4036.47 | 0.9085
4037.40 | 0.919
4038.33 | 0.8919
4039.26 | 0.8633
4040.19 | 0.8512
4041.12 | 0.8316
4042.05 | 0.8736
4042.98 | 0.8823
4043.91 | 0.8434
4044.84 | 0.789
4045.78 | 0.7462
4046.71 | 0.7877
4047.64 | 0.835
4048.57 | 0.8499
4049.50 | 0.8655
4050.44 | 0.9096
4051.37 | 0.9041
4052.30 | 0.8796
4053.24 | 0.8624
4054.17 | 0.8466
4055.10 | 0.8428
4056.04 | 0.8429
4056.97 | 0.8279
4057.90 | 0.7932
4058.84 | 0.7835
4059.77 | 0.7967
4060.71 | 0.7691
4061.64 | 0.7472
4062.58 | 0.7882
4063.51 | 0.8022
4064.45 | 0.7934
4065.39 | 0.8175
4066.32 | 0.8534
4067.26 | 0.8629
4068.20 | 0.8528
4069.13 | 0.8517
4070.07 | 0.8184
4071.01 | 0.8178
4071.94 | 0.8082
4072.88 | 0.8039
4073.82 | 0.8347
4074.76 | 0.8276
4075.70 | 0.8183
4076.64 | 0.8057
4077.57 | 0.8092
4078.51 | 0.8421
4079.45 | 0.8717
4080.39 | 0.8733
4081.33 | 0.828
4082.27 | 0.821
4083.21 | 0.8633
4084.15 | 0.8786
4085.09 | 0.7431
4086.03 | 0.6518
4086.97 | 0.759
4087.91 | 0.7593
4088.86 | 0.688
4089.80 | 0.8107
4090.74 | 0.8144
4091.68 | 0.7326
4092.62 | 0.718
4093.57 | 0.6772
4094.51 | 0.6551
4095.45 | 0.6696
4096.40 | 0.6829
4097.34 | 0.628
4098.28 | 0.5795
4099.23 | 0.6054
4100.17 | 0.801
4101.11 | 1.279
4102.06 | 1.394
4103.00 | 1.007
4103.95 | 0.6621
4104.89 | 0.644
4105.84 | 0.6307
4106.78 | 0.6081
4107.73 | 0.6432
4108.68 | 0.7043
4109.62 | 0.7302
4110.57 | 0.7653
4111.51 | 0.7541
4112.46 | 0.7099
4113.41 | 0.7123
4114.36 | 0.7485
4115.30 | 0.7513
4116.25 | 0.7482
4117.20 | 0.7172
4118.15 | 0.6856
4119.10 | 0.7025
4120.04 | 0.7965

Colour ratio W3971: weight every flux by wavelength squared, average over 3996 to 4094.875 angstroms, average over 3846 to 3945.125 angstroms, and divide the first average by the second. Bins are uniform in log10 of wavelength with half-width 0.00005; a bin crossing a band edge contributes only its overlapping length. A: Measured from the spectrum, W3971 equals 1.1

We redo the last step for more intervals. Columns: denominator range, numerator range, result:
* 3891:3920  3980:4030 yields 1.11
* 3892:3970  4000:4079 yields 1.14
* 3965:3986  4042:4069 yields 1.21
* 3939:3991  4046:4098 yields 1.11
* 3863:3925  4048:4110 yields 1.07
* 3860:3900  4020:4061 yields 1.13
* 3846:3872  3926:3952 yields 0.93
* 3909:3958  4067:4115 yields 1.07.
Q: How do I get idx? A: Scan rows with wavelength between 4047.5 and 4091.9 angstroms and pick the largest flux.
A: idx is 0.9096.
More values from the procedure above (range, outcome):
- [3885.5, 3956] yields 1.234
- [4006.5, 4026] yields 0.9473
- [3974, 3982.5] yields 0.7711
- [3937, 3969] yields 0.8633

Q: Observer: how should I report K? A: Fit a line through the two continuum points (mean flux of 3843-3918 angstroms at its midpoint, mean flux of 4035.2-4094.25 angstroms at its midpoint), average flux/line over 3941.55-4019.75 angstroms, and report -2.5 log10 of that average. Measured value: 0.043 mag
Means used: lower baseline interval 0.82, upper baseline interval 0.82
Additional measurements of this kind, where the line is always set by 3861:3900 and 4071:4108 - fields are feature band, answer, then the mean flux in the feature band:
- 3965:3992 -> 0.09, 0.737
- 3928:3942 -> 0.14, 0.71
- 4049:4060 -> -0.08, 0.847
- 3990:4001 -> -0.07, 0.847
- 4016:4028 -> -0.11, 0.874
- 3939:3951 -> -0.02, 0.817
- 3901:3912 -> -0.02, 0.825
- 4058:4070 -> -0.03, 0.809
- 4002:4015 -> -0.05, 0.832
